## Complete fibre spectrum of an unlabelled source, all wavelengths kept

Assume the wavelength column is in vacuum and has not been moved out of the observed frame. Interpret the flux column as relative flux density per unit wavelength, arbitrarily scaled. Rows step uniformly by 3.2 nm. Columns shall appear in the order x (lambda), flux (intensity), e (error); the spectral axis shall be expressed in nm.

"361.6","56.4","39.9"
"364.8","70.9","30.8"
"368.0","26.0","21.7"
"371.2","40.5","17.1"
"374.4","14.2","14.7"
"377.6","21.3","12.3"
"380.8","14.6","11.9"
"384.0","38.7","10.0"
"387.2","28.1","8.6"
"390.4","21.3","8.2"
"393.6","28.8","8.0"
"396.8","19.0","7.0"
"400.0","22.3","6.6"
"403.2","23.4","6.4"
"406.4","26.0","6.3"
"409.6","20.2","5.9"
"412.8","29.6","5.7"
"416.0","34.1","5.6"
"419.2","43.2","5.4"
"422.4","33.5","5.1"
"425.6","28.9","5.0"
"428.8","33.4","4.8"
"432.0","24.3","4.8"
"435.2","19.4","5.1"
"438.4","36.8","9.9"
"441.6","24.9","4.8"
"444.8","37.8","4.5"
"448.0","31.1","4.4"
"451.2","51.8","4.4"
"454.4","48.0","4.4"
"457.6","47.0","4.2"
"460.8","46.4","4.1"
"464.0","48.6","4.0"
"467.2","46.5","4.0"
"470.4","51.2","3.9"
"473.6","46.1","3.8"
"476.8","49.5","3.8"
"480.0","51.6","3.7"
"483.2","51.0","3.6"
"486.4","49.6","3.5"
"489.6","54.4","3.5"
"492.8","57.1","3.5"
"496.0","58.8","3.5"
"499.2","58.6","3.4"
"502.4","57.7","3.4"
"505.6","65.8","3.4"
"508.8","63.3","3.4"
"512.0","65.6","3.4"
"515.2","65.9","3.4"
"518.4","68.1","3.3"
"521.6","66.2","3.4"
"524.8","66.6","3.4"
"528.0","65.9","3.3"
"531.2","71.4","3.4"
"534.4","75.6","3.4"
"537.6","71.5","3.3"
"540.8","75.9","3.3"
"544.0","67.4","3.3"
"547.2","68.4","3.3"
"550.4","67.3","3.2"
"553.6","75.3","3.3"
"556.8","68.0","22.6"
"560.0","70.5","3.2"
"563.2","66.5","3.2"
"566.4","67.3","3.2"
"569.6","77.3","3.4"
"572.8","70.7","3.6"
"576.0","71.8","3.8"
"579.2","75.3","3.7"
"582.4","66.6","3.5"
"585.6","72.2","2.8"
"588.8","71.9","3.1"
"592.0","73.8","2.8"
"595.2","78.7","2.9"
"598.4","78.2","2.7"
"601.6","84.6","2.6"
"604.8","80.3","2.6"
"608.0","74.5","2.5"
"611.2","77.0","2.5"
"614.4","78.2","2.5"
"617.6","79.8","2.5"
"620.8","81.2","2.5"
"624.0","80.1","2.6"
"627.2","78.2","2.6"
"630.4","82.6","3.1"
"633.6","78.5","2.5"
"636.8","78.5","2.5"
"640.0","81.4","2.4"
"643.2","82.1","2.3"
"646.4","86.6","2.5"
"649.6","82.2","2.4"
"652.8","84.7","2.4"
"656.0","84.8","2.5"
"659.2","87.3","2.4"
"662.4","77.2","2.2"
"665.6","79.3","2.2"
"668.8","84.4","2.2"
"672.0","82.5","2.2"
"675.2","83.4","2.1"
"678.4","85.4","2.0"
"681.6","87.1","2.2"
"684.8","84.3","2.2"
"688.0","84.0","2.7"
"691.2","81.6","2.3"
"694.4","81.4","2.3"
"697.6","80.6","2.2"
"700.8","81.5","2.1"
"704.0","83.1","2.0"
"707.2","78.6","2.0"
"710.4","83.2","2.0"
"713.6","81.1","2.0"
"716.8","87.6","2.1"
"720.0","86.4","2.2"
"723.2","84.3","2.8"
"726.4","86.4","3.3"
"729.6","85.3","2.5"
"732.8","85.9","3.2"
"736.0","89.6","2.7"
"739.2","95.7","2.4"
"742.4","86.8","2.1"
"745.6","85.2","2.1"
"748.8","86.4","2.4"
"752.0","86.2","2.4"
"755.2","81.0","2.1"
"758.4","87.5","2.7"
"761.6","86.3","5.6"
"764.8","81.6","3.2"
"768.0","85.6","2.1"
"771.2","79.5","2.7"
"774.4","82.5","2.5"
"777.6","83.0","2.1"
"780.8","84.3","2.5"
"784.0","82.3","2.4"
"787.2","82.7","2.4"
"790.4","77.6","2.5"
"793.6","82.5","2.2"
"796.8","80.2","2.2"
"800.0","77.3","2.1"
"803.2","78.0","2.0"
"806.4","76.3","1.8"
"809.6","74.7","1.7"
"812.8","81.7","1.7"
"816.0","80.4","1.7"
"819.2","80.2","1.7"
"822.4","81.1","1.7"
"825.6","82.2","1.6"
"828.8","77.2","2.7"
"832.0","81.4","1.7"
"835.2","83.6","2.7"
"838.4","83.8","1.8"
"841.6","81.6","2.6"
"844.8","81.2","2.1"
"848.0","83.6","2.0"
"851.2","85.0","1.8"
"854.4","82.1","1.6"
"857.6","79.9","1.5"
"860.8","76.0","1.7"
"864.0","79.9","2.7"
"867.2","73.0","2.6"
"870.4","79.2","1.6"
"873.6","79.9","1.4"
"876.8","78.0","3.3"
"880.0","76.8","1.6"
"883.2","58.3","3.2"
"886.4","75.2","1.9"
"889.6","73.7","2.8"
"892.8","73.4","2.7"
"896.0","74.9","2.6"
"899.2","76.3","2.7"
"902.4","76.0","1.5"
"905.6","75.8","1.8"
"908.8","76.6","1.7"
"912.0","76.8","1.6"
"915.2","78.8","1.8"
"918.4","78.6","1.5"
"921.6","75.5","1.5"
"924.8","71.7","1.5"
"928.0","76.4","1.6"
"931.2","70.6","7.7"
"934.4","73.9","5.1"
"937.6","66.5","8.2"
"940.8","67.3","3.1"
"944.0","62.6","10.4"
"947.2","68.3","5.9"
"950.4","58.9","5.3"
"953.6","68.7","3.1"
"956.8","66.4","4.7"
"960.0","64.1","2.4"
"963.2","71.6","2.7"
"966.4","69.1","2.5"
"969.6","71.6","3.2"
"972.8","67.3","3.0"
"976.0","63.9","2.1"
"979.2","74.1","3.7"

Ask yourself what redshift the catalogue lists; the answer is 0.125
